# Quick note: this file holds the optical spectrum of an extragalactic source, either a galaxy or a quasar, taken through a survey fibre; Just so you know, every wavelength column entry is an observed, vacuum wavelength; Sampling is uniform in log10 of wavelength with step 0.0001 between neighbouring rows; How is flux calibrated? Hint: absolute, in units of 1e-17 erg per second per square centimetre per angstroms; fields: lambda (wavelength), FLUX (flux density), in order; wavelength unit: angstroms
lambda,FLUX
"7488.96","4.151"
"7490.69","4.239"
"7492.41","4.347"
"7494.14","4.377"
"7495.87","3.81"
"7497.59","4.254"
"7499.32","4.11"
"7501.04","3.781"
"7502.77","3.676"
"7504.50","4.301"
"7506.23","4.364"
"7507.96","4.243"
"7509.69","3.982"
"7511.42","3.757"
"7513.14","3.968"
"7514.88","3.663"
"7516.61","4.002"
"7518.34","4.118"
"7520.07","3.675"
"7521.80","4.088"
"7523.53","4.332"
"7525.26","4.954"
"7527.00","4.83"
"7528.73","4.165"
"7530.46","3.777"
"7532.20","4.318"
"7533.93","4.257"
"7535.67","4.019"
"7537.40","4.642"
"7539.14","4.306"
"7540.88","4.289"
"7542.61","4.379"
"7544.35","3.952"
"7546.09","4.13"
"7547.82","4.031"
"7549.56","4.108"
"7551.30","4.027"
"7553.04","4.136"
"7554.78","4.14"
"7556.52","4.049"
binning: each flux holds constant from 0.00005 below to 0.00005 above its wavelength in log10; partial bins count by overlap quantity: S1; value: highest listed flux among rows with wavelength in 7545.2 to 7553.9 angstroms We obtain 4.136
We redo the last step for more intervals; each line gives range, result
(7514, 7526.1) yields 4.954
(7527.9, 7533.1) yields 4.318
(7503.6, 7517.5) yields 4.364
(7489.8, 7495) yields 4.377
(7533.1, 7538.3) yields 4.642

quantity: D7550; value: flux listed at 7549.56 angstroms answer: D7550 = 4.108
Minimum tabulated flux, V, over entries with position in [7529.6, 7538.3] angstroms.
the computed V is 3.777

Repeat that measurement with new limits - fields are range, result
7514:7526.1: 3.663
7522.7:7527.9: 4.332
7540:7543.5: 4.289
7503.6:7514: 3.757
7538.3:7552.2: 3.952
